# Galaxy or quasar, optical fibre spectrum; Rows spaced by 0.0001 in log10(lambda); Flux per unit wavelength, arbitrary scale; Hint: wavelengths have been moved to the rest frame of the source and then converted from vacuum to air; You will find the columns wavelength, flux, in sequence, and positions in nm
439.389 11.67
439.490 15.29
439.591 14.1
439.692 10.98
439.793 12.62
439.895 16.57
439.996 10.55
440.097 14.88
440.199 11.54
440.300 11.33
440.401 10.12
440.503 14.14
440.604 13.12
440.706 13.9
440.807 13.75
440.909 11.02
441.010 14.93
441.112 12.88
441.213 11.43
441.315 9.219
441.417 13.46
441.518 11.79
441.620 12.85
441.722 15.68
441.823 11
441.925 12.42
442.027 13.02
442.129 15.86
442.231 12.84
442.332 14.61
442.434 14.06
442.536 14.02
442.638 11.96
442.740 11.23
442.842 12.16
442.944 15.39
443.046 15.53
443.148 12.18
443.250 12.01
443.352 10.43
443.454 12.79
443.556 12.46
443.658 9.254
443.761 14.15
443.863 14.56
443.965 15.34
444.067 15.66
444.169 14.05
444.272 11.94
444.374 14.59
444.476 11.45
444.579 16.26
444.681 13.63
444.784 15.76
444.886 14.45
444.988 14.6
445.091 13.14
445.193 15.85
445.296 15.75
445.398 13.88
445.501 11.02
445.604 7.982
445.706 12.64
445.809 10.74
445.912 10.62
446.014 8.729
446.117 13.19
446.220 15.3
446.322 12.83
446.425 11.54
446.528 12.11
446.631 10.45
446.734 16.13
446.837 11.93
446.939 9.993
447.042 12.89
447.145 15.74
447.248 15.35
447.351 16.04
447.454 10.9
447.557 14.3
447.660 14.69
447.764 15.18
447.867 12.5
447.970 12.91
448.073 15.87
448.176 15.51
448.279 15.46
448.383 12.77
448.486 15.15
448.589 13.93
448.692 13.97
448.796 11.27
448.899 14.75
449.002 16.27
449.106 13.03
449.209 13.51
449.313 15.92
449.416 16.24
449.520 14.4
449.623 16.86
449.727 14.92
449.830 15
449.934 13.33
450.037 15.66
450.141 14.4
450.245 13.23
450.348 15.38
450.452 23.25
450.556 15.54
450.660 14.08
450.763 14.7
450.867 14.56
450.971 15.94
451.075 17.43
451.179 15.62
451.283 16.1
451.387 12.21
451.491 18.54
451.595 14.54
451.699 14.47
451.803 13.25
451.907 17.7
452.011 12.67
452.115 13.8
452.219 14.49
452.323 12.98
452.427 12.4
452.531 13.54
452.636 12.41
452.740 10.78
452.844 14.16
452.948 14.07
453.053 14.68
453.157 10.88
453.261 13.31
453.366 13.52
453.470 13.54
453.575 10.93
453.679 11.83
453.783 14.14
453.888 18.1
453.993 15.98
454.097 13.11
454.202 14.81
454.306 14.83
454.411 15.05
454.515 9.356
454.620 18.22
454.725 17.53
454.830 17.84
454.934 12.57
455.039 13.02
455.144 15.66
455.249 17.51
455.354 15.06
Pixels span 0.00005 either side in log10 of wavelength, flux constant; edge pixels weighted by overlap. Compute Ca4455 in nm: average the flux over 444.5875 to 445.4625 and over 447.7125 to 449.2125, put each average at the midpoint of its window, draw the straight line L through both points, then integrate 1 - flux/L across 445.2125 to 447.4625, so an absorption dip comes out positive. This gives 0.29 nm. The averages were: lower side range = 14.7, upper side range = 14.2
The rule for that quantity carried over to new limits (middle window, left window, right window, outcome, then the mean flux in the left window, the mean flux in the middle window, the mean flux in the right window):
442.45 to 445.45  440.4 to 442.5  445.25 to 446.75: -0.27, 13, 13.6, 12.1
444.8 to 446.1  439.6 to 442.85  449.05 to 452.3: 0.12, 12.8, 12.6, 15.2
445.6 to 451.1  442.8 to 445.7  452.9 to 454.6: -0.20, 13.4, 14.1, 13.7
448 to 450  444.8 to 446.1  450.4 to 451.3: 0.06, 12.6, 14.6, 16.4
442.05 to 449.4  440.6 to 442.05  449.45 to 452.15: 0.22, 12.7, 13.5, 15.3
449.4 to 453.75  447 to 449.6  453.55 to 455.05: 0.02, 14.4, 14.4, 14.6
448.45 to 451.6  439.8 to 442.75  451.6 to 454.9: -0.33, 12.9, 15.2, 14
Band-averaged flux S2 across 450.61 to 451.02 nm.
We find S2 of 14.8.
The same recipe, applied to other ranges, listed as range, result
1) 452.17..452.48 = 13.3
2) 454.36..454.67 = 14.2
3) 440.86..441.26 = 12.6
